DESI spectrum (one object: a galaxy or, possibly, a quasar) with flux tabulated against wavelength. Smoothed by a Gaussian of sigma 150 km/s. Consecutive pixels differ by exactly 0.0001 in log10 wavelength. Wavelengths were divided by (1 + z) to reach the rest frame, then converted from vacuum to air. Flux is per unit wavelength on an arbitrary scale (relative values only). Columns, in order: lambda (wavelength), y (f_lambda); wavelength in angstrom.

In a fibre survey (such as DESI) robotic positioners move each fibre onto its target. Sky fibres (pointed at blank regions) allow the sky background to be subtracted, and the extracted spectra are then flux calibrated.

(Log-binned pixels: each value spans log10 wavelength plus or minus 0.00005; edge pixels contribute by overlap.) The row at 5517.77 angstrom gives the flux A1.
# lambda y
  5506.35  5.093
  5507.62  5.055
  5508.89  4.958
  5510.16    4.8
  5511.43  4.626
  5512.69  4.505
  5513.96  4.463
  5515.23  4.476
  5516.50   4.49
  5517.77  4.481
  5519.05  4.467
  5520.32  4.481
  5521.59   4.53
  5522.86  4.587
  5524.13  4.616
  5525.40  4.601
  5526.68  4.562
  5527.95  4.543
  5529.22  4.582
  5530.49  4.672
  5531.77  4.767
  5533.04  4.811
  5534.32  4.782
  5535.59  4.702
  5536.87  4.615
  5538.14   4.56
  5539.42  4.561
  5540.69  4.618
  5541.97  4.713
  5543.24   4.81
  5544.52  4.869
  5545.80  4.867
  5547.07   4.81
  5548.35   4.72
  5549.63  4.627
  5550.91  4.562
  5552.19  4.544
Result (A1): 4.481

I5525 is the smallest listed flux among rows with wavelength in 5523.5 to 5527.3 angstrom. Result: 4.562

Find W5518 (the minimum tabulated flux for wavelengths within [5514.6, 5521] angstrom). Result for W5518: 4.467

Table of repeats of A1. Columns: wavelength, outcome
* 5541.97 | 4.713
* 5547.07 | 4.81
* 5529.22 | 4.582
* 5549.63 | 4.627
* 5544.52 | 4.869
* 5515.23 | 4.476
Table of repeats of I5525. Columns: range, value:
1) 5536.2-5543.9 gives 4.56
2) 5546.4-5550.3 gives 4.627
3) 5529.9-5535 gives 4.672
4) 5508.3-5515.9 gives 4.463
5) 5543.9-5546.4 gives 4.867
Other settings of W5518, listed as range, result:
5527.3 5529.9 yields 4.543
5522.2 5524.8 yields 4.587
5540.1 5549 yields 4.618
